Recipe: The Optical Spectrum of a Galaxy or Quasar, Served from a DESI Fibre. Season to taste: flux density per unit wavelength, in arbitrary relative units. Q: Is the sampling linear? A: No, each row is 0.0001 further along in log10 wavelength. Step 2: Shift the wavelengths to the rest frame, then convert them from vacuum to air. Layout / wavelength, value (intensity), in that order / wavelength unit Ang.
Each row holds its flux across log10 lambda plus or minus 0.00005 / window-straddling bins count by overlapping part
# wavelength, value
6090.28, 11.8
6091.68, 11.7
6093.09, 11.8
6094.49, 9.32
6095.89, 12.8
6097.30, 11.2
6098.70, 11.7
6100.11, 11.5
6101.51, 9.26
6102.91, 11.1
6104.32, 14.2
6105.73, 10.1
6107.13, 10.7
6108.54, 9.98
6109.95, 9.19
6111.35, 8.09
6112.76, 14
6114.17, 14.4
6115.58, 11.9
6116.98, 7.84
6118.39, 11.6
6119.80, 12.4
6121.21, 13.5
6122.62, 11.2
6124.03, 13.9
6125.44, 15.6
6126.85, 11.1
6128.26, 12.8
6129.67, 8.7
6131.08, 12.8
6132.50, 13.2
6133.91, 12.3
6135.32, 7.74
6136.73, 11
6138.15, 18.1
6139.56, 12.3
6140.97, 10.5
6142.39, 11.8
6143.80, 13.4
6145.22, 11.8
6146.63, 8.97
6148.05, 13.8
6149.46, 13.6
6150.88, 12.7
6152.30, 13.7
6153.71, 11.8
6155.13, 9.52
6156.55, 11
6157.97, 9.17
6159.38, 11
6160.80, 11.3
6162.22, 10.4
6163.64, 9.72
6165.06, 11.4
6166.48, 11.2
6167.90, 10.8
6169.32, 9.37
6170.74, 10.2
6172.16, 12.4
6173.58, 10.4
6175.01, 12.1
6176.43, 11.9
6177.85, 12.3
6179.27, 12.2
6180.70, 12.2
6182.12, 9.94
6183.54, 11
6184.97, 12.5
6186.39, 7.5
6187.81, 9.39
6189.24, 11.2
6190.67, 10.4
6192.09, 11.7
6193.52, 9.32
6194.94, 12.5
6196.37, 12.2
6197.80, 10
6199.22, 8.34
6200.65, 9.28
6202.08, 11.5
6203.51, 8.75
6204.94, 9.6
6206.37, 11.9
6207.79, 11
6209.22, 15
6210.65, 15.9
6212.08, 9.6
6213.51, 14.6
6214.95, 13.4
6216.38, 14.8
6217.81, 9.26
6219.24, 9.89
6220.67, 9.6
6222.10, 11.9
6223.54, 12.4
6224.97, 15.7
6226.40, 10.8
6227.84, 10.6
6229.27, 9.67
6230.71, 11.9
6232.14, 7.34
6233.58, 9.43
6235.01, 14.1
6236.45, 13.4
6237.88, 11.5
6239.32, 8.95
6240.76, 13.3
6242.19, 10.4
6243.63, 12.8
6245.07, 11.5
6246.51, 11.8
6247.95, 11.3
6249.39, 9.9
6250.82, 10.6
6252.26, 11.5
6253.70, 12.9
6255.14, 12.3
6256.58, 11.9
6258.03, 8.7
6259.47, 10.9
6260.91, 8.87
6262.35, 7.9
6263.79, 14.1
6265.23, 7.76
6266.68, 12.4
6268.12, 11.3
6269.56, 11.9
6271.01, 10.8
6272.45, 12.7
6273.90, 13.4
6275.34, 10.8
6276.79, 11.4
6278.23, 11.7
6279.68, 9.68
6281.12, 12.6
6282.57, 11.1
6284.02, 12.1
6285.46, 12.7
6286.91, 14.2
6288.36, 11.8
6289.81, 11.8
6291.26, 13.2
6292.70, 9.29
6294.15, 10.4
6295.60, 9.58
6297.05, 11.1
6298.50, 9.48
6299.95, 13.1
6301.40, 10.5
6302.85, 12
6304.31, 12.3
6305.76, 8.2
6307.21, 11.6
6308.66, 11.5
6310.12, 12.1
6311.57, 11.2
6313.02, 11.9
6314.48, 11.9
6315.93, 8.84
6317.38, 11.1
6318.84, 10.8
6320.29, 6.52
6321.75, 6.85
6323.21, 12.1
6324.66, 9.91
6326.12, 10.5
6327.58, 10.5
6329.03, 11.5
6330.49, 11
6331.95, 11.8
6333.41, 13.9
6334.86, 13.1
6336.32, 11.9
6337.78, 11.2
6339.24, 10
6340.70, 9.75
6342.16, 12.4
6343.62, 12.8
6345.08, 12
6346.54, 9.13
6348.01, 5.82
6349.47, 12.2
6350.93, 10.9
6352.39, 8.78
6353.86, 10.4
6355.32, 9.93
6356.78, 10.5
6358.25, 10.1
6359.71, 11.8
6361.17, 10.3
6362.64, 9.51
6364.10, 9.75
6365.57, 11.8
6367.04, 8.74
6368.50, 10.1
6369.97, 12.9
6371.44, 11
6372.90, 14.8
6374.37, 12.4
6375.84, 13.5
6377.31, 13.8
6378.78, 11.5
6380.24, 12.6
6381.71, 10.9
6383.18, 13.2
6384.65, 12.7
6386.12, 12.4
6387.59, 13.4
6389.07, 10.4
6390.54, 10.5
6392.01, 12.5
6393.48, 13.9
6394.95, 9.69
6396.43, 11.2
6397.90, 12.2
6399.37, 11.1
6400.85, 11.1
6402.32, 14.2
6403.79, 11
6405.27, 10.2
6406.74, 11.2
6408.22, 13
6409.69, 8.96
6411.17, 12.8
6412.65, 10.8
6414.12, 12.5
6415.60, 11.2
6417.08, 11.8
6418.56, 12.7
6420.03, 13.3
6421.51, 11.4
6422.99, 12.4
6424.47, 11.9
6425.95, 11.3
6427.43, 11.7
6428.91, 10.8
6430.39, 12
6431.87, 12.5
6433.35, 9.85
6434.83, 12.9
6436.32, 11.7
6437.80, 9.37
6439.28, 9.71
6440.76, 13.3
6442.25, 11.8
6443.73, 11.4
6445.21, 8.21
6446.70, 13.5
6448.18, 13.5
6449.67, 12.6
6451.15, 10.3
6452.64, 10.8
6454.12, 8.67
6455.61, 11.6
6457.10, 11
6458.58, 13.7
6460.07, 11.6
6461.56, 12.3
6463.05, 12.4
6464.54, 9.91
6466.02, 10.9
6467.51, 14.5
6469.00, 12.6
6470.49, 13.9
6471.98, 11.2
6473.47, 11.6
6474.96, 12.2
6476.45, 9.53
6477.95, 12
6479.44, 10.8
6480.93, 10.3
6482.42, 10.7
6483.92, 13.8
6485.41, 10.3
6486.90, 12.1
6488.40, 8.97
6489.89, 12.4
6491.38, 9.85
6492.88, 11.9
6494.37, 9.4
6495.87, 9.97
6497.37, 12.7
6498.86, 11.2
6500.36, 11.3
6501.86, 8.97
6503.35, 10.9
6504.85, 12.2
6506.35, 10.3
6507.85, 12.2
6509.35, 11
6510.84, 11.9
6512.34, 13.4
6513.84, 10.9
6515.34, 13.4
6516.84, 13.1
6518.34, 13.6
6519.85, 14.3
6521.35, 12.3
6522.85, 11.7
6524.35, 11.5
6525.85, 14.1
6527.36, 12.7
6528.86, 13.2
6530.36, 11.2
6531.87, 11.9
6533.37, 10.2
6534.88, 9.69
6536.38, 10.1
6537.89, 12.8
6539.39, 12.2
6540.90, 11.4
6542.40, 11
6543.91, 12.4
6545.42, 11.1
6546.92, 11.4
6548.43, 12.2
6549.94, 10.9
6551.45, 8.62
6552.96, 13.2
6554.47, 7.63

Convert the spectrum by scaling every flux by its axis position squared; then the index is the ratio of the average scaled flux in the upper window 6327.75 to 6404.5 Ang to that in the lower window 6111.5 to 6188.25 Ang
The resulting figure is 1.1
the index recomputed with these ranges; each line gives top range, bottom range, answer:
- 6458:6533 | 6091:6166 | 1.14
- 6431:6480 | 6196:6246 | 1.09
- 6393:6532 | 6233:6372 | 1.11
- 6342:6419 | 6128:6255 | 1.06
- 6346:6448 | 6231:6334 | 1.06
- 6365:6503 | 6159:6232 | 1.12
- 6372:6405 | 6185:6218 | 1.15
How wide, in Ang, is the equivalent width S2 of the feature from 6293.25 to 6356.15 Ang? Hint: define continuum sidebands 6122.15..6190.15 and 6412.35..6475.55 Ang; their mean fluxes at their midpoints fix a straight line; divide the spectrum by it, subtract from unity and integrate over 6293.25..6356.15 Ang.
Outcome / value 4.75 Ang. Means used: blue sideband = 11.5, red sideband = 11.7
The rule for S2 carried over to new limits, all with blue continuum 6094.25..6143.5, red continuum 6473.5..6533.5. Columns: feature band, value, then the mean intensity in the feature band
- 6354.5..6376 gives 1.06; 11.1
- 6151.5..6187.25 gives 2.09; 11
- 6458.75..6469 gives -0.40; 12.1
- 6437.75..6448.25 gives 0.27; 11.3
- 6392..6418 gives 0.06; 11.6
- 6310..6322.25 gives 1.64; 10.1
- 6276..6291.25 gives -0.39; 12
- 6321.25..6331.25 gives 1.06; 10.4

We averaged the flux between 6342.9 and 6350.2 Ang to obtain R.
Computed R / 10.4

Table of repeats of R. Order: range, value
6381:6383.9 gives 12.1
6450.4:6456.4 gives 10.4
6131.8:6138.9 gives 12.5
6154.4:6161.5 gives 10.4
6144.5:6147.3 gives 10.4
